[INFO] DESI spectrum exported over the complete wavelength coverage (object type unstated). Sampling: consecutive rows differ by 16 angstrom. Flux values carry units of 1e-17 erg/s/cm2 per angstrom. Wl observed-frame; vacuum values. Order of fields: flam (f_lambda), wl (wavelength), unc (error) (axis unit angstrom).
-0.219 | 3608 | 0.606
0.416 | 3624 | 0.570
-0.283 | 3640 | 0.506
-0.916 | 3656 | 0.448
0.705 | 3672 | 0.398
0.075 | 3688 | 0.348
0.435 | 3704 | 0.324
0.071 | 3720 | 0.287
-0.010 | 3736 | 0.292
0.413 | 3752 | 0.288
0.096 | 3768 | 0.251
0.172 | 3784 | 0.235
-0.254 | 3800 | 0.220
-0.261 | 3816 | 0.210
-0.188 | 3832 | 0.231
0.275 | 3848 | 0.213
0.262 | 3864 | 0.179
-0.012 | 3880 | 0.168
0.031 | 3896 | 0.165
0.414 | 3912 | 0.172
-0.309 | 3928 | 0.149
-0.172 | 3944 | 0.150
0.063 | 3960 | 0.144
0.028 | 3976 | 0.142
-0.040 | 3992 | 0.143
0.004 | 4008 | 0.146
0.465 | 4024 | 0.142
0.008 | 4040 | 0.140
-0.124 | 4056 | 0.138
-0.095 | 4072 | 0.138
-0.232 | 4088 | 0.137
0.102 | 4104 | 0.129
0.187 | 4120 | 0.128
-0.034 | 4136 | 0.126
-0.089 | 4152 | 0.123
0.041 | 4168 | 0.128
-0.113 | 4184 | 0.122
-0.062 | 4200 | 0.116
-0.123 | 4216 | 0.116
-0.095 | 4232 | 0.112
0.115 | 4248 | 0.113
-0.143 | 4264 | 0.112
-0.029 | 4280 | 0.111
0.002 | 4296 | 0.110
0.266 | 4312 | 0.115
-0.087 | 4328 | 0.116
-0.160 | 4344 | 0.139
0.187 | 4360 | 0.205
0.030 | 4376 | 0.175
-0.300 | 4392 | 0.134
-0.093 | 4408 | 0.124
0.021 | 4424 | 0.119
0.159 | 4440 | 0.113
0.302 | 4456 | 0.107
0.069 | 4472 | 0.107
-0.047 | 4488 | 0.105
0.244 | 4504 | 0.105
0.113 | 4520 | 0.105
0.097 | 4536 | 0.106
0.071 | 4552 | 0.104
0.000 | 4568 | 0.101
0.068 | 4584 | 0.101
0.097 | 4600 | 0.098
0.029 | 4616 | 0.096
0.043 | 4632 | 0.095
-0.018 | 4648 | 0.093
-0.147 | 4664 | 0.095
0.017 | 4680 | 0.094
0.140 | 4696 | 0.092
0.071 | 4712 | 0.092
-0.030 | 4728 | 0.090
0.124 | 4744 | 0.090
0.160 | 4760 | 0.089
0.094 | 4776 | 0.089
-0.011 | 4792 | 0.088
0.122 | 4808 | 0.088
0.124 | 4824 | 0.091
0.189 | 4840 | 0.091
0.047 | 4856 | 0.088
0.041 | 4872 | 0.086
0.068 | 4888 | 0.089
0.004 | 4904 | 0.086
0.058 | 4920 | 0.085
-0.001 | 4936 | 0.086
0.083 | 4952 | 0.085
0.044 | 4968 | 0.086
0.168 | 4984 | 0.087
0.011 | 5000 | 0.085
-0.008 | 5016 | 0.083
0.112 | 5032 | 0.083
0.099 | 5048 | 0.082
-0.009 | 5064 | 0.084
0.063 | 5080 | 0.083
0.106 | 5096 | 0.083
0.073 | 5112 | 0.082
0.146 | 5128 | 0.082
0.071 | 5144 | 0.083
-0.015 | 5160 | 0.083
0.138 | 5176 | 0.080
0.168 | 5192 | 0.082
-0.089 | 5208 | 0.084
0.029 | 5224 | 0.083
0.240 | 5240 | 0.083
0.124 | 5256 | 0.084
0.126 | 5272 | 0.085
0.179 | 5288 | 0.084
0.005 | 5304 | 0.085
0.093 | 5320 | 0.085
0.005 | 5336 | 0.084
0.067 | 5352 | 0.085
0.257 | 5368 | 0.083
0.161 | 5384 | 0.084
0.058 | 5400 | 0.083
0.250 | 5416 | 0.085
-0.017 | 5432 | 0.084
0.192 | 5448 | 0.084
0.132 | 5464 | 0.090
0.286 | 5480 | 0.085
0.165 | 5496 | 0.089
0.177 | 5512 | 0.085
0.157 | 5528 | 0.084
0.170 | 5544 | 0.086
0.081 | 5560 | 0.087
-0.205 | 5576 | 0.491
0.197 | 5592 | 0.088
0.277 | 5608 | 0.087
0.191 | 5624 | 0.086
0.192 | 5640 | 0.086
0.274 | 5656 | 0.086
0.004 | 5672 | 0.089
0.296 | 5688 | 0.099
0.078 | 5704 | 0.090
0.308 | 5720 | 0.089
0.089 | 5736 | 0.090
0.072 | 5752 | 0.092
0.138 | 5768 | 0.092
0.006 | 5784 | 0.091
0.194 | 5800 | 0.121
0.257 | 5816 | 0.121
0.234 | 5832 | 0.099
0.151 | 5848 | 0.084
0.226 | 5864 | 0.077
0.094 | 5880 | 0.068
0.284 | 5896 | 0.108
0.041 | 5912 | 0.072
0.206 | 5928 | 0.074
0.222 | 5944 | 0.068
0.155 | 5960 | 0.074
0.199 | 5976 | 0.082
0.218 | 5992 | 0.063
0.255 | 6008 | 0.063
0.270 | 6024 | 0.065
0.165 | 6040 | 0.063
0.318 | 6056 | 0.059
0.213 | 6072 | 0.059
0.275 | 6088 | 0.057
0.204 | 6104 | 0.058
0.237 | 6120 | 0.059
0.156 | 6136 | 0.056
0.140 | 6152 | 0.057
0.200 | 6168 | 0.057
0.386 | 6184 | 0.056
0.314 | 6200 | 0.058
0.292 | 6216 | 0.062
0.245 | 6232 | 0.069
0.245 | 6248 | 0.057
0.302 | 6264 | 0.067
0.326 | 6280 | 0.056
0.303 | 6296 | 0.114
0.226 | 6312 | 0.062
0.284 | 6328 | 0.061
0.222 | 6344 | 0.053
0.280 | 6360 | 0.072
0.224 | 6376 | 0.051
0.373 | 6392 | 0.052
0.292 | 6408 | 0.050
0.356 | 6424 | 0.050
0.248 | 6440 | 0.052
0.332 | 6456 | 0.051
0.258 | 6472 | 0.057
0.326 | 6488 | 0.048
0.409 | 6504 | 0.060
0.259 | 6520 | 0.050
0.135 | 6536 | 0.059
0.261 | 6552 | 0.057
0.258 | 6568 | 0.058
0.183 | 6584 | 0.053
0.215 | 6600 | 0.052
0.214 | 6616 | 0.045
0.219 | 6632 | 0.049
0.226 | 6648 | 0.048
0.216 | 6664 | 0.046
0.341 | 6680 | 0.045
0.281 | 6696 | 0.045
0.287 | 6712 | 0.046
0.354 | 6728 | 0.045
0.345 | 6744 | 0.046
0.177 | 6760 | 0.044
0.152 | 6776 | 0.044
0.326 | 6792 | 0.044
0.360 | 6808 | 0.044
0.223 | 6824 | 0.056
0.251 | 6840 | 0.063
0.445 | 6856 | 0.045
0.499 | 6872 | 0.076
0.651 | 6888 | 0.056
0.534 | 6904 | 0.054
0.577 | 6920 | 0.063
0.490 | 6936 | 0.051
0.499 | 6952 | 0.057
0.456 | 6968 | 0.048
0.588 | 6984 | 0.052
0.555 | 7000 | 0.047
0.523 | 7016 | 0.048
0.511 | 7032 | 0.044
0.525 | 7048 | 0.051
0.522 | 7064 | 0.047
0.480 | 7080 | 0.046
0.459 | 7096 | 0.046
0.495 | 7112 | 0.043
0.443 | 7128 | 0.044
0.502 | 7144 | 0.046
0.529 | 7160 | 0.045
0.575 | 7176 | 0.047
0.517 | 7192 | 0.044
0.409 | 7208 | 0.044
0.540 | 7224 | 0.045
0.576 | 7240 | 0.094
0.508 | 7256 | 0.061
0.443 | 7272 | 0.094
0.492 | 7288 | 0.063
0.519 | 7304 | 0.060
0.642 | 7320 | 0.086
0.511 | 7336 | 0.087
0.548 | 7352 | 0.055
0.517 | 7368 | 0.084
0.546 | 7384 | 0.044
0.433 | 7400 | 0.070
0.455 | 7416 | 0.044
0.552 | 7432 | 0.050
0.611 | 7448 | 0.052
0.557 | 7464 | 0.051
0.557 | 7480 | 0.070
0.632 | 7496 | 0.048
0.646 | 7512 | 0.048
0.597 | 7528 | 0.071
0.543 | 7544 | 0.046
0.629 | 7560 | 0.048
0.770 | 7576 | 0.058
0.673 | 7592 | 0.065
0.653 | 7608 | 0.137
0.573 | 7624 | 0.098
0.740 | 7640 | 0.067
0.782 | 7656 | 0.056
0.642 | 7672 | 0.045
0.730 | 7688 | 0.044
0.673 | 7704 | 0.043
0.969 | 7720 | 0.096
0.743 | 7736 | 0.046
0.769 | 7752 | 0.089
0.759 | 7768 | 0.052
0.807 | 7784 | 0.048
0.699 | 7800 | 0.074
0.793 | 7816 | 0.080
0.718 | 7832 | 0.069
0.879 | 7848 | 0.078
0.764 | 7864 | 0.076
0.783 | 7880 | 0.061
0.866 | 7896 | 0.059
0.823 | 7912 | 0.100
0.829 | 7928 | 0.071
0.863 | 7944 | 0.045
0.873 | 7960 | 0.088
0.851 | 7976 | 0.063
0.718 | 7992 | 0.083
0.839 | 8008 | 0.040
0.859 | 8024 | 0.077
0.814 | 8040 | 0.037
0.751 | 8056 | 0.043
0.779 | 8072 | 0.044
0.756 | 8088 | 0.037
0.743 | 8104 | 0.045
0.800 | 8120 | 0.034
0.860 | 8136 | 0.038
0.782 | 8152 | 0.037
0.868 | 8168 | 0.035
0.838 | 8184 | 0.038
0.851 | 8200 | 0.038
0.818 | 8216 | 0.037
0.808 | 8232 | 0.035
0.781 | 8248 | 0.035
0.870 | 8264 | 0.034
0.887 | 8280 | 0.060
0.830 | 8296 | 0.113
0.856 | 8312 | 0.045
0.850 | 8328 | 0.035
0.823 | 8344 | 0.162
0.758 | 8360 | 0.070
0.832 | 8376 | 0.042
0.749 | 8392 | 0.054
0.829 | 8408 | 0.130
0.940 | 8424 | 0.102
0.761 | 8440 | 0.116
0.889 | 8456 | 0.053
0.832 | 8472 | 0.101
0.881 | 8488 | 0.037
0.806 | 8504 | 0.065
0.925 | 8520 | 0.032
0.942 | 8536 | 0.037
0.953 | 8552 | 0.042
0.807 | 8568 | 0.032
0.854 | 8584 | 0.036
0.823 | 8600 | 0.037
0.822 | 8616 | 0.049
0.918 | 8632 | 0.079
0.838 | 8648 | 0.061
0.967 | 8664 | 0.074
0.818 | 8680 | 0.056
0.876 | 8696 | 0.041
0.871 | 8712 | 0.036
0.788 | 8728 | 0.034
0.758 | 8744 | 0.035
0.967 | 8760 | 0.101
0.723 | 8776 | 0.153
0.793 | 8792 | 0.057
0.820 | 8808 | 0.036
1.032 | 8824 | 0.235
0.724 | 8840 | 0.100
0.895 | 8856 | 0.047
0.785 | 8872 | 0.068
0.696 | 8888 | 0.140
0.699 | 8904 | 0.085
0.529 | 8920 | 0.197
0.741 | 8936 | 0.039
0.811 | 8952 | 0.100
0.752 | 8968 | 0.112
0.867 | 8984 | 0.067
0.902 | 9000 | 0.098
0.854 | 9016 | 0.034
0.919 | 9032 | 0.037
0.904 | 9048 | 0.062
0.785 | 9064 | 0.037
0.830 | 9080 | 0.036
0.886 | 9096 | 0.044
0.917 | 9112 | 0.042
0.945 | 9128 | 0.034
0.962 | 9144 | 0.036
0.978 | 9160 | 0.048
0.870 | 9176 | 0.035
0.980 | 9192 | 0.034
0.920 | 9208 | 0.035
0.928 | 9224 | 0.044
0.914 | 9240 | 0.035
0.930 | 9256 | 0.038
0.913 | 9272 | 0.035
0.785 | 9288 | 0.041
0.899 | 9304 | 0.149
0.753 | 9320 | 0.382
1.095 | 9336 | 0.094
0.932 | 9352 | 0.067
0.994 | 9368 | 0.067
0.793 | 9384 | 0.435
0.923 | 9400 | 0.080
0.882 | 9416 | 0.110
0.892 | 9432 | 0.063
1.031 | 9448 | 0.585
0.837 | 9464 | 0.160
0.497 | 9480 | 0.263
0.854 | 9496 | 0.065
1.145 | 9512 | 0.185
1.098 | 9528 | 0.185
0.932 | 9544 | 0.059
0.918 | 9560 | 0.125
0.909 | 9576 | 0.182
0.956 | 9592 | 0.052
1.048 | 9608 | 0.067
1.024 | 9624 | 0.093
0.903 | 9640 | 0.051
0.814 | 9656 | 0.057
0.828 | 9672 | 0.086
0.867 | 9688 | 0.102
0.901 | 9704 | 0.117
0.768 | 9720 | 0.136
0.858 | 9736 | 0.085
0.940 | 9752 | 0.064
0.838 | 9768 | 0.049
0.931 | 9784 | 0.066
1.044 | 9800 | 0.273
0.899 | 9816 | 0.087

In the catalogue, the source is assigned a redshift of 0.72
